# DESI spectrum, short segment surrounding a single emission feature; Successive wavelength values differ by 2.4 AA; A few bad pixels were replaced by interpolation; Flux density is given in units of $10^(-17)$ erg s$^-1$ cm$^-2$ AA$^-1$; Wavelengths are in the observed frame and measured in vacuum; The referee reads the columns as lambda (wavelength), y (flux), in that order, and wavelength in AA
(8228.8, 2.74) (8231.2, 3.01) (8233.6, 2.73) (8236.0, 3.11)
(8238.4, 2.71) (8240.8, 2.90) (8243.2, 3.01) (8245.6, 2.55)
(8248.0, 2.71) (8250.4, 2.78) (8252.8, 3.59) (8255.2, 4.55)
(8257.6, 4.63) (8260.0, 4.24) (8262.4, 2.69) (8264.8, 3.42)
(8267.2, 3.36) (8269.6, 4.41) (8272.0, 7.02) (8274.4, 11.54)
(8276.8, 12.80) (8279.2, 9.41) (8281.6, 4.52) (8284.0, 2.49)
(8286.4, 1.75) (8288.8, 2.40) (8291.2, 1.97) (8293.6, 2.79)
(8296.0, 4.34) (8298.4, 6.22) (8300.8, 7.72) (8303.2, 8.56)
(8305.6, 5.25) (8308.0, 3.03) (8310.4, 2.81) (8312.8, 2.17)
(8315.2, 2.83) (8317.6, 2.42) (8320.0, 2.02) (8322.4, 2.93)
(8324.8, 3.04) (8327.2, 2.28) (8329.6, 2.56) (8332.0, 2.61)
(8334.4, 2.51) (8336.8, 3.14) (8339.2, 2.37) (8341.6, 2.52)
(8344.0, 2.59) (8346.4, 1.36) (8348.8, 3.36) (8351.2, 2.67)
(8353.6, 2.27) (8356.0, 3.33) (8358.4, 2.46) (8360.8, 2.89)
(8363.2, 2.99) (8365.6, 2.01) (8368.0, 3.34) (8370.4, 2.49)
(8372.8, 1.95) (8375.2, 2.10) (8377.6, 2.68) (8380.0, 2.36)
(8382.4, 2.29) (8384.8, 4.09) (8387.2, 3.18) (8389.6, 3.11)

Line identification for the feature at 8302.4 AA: [N II] 6583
